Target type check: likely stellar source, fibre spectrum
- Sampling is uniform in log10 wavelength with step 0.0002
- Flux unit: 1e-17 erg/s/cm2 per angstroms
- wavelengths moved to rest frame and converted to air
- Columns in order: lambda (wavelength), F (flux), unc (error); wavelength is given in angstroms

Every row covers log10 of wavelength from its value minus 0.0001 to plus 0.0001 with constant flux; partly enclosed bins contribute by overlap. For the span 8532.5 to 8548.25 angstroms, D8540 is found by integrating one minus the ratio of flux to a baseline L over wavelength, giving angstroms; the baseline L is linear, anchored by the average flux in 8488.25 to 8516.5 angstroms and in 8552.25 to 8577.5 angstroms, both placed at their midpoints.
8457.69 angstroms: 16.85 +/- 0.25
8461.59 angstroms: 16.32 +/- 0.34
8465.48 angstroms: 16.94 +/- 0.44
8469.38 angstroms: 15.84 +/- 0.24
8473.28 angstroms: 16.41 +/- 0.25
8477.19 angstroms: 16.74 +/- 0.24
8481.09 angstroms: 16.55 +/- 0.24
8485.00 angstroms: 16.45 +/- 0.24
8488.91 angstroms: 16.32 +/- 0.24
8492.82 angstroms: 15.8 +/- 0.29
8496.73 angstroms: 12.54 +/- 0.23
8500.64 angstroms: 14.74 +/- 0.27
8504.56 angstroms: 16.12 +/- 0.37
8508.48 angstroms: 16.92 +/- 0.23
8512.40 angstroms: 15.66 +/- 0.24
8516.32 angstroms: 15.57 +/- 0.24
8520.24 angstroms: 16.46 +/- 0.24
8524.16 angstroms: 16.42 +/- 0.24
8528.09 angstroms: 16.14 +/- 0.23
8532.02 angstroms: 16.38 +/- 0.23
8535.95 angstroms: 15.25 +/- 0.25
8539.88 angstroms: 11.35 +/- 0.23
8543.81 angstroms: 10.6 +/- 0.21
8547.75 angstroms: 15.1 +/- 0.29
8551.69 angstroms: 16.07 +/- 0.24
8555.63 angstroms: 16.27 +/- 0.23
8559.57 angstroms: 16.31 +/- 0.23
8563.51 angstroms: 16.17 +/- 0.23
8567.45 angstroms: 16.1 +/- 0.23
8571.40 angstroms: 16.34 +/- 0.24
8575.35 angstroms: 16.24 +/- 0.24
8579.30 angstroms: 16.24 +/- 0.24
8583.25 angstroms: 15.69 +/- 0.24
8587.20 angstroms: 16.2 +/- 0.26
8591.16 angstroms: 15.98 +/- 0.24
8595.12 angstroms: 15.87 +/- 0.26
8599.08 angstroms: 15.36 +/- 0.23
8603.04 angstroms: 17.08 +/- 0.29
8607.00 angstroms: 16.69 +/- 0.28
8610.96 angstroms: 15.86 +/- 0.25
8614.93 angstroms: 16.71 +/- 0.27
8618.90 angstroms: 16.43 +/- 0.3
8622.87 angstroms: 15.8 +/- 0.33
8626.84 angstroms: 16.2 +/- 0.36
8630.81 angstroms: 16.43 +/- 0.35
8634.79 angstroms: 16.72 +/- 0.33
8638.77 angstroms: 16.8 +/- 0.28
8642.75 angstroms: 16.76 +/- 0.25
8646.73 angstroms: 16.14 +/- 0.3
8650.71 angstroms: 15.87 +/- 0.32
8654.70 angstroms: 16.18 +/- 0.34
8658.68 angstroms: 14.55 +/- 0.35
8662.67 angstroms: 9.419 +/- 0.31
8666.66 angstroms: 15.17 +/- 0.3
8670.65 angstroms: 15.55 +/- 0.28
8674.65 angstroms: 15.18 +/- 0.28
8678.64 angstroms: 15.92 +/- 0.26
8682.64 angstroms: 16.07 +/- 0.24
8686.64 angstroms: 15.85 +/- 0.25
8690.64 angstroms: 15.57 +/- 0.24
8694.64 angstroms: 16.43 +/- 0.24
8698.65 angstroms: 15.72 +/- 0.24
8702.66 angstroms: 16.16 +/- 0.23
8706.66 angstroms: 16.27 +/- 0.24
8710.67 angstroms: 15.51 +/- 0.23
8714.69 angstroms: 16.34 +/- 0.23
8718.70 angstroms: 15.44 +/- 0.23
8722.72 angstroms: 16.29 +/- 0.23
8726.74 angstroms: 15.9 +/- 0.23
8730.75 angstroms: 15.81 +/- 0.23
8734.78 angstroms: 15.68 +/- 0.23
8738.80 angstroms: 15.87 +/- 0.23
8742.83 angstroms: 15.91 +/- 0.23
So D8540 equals 2.7 angstroms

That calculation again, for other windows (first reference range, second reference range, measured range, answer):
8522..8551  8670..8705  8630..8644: -1.2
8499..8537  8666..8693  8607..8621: -0.5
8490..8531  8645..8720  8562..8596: -1.1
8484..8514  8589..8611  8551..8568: -0.3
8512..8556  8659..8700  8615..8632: -1.4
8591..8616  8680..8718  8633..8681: 2.2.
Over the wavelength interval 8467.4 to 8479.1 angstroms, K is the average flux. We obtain 16.3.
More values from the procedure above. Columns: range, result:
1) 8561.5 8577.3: 16.2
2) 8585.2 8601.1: 15.9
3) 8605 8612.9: 16.3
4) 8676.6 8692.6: 15.9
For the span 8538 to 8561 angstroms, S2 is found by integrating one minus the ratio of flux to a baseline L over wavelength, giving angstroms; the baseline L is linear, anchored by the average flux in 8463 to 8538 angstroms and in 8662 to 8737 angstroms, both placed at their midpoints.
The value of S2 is 2.3 angstroms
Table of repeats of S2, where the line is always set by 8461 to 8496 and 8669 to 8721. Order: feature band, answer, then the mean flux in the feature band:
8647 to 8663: 1.2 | 14.7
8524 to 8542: 1.3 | 14.9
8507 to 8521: 0.1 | 16.1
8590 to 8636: -0.7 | 16.3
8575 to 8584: 0.0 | 16.1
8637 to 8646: -0.4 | 16.7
